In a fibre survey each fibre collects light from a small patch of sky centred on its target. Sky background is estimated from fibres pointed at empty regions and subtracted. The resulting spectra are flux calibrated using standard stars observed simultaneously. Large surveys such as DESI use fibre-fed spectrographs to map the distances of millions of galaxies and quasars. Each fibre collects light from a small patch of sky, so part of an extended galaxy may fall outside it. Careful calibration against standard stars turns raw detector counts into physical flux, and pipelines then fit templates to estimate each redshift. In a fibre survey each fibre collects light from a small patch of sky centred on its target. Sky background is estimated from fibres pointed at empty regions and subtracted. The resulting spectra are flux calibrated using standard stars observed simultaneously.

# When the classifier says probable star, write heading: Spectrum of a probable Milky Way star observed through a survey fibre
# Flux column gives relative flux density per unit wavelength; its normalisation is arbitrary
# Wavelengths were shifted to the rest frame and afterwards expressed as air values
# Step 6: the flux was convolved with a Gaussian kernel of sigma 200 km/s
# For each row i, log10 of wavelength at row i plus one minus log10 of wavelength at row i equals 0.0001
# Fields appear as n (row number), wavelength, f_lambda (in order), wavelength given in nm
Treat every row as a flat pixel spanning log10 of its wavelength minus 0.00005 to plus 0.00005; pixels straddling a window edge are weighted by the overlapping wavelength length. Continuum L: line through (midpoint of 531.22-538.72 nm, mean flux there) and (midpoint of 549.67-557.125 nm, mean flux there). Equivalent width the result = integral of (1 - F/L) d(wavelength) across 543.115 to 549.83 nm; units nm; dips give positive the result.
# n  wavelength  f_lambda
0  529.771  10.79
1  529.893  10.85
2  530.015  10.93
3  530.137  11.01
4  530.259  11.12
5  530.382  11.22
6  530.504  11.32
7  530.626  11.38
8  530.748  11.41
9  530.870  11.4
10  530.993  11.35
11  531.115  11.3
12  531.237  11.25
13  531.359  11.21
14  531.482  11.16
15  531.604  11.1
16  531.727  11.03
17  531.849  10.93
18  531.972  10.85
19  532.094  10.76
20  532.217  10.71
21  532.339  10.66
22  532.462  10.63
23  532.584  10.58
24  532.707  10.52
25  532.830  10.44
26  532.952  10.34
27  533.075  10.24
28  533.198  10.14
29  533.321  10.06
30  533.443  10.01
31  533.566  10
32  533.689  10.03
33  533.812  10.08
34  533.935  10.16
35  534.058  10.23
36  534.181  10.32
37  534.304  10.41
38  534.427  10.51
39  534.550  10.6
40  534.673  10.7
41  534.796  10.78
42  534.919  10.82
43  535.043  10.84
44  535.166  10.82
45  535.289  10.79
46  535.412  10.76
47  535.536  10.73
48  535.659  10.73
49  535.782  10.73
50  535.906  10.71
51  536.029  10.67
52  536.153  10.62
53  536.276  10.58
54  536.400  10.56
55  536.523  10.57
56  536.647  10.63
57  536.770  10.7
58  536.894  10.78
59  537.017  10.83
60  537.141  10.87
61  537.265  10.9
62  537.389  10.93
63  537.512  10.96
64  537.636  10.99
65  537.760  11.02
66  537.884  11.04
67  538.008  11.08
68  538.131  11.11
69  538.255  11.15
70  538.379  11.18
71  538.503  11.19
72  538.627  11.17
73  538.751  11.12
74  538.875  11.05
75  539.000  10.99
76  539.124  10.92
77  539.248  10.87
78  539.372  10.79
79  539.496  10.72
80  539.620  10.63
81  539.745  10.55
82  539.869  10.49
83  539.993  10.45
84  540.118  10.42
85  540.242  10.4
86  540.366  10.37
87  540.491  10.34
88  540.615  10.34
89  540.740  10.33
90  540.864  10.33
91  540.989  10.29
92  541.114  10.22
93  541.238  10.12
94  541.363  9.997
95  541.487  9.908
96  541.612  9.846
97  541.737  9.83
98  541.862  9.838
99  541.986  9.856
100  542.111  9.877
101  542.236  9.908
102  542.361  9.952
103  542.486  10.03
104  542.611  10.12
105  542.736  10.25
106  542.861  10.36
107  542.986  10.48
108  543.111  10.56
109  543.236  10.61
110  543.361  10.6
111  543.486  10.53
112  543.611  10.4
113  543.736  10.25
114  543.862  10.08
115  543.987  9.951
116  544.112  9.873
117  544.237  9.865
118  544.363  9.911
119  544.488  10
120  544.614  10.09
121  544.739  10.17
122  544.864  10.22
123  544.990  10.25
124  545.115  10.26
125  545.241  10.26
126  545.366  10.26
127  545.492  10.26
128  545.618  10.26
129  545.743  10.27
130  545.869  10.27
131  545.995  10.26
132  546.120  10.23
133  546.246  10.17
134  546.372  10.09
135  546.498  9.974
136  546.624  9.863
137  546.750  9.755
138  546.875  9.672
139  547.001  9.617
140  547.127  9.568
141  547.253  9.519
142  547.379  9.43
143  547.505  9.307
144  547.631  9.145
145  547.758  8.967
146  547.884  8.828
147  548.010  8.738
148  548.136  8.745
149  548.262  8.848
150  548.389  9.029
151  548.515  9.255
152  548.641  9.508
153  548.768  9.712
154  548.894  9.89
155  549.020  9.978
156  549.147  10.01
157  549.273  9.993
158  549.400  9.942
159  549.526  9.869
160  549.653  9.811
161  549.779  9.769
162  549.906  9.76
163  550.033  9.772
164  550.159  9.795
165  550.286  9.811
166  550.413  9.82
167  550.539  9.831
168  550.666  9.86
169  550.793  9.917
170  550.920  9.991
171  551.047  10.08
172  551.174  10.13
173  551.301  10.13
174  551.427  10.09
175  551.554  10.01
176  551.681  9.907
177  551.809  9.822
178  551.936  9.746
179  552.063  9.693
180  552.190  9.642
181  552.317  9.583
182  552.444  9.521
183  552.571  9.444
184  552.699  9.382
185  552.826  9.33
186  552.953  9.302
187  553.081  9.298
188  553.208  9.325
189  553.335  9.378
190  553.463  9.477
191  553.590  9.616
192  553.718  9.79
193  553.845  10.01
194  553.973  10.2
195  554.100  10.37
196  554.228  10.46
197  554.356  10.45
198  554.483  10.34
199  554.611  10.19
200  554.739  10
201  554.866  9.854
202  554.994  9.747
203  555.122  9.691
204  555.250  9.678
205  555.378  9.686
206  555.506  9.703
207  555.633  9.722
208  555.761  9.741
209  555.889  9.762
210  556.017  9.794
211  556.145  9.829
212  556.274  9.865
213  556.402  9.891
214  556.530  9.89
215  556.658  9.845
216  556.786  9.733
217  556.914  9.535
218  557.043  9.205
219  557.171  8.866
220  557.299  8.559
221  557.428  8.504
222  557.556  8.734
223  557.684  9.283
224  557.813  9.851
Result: 0.19 nm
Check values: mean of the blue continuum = 10.7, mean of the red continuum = 9.79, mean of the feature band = 9.86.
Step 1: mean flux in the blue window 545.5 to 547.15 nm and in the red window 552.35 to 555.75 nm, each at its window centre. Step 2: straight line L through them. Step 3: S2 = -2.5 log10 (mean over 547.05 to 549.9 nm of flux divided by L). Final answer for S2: 0.06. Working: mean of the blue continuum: 10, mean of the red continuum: 9.77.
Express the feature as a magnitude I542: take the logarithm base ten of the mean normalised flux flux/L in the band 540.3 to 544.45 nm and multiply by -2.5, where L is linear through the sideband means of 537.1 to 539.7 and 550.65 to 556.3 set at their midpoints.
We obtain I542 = 0.05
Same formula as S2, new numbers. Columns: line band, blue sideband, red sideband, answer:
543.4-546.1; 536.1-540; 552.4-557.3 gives 0.024 mag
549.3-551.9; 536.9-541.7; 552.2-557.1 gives 0.010 mag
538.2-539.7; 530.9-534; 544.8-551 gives -0.072 mag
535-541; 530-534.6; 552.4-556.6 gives -0.029 mag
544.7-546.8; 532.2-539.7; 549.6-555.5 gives 0.000 mag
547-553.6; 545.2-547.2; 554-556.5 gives 0.044 mag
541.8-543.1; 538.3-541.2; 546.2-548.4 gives 0.013 mag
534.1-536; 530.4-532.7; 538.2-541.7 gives 0.017 mag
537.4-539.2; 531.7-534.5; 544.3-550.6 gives -0.090 mag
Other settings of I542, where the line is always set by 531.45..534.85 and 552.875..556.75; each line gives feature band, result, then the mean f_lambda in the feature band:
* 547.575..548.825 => 0.110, 9.07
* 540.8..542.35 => 0.025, 10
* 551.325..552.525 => 0.014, 9.79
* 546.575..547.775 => 0.063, 9.5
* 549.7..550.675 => 0.018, 9.8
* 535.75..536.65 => -0.023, 10.6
